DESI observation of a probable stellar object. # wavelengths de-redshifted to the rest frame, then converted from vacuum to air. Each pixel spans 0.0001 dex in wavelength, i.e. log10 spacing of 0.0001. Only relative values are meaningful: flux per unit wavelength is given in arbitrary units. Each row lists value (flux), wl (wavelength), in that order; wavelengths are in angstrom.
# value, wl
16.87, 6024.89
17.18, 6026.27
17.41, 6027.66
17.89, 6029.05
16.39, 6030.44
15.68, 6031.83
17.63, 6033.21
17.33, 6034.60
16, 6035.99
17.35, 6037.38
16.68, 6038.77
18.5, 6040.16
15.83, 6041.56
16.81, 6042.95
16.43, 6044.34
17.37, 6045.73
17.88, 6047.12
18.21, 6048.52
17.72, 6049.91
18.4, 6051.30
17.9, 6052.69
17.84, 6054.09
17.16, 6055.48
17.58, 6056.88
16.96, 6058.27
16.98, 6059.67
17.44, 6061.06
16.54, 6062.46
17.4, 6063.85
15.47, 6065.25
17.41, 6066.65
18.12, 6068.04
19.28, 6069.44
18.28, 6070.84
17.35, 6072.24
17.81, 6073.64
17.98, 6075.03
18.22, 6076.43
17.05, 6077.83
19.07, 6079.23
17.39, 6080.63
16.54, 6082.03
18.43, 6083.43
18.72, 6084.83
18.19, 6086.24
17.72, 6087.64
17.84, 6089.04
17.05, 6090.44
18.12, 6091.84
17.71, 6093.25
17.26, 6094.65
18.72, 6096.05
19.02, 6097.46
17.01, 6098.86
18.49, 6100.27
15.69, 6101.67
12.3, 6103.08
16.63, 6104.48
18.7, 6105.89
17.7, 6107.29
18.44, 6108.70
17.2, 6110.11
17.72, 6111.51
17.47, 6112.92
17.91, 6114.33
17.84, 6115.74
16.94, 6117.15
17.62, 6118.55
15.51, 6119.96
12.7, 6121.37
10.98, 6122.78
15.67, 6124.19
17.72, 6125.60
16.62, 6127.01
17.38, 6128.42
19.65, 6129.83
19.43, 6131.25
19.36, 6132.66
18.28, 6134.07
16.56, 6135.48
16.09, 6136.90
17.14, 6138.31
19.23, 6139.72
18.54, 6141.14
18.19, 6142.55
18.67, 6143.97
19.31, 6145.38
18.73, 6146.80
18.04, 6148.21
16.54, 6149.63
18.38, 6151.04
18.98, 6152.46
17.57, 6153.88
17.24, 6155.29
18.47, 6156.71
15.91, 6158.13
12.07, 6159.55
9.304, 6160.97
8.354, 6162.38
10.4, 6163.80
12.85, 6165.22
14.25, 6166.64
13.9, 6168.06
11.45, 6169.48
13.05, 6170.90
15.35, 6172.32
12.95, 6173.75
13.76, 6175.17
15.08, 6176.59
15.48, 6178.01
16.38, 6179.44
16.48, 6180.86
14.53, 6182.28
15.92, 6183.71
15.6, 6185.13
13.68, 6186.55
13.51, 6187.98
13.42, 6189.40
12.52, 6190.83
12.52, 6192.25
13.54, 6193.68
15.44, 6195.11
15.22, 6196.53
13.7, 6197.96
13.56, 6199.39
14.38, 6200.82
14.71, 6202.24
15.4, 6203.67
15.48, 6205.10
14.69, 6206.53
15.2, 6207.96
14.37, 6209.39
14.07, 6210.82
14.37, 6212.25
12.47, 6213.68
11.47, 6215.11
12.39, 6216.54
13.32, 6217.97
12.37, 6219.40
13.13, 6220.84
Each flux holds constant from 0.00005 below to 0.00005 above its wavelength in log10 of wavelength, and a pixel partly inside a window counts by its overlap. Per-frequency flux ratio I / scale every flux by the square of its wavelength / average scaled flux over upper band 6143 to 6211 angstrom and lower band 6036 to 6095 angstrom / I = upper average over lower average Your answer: 0.87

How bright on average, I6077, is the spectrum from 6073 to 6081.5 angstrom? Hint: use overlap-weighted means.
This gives 17.9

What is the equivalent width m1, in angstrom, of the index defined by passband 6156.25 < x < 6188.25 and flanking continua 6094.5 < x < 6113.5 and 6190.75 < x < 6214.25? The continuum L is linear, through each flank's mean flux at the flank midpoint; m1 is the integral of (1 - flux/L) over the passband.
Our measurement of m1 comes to 2.9 angstrom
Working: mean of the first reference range 17.3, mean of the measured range 13.8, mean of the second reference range 14.3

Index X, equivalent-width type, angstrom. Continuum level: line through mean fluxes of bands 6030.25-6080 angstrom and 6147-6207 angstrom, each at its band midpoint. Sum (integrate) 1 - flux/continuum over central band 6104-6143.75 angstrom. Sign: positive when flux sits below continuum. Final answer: -3.7 angstrom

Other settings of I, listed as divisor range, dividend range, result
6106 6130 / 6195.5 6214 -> 0.89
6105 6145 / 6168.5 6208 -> 0.85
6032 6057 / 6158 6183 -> 0.80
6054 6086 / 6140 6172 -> 0.91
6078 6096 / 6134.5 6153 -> 1.03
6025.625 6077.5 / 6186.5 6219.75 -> 0.84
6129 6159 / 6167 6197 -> 0.80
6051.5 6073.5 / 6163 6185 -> 0.84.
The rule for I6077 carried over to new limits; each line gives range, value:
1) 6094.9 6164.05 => 16.8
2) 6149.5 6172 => 14.3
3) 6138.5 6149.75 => 18.4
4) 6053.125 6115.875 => 17.5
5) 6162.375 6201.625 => 13.9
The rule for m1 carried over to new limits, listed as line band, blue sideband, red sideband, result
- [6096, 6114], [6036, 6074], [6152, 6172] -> -1.78 angstrom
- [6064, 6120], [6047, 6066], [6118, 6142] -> -1.27 angstrom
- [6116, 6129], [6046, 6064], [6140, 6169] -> 0.49 angstrom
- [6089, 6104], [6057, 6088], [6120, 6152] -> 0.33 angstrom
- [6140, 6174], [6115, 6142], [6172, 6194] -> 0.62 angstrom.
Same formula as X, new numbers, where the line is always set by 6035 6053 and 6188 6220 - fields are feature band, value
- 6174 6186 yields -0.77 angstrom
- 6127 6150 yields -4.39 angstrom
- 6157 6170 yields 2.17 angstrom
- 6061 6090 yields -1.94 angstrom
